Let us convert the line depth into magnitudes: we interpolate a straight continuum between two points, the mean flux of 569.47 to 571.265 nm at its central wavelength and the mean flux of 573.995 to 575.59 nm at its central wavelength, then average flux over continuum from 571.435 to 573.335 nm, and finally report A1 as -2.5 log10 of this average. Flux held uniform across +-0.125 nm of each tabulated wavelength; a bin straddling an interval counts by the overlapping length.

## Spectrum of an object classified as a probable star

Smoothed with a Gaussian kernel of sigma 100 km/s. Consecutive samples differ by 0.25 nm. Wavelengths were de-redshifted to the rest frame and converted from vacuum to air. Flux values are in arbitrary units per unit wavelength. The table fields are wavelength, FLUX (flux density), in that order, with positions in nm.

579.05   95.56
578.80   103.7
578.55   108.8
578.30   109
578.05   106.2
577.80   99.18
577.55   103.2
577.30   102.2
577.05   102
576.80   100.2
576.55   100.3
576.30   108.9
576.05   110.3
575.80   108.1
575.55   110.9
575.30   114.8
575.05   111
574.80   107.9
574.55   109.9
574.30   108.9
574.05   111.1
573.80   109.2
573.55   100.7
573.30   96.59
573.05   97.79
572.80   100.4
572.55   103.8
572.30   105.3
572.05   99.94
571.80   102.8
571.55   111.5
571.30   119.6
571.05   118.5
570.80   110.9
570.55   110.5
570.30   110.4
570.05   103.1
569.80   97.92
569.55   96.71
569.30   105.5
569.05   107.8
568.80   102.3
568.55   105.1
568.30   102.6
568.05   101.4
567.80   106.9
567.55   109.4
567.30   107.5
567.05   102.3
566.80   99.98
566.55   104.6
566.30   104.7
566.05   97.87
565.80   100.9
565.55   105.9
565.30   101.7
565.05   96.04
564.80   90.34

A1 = 0.07 mag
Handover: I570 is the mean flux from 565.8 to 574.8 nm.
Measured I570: 105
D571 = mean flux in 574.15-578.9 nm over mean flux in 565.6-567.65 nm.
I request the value 1.03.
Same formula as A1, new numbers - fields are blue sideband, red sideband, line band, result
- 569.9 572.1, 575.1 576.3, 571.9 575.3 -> 0.05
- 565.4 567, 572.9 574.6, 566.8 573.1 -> -0.02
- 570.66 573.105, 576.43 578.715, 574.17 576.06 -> -0.05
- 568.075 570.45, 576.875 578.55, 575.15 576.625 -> -0.05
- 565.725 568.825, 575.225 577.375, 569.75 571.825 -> -0.06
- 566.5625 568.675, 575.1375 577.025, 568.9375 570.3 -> 0.02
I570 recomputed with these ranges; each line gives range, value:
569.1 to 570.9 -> 105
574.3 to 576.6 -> 109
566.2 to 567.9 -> 105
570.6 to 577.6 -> 107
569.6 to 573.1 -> 107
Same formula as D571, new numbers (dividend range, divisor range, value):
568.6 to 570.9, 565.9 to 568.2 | 1.01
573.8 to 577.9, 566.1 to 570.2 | 1.03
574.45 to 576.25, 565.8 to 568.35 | 1.07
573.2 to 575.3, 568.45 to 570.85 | 1.03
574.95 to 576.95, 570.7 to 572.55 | 0.99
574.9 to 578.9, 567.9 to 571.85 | 0.99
